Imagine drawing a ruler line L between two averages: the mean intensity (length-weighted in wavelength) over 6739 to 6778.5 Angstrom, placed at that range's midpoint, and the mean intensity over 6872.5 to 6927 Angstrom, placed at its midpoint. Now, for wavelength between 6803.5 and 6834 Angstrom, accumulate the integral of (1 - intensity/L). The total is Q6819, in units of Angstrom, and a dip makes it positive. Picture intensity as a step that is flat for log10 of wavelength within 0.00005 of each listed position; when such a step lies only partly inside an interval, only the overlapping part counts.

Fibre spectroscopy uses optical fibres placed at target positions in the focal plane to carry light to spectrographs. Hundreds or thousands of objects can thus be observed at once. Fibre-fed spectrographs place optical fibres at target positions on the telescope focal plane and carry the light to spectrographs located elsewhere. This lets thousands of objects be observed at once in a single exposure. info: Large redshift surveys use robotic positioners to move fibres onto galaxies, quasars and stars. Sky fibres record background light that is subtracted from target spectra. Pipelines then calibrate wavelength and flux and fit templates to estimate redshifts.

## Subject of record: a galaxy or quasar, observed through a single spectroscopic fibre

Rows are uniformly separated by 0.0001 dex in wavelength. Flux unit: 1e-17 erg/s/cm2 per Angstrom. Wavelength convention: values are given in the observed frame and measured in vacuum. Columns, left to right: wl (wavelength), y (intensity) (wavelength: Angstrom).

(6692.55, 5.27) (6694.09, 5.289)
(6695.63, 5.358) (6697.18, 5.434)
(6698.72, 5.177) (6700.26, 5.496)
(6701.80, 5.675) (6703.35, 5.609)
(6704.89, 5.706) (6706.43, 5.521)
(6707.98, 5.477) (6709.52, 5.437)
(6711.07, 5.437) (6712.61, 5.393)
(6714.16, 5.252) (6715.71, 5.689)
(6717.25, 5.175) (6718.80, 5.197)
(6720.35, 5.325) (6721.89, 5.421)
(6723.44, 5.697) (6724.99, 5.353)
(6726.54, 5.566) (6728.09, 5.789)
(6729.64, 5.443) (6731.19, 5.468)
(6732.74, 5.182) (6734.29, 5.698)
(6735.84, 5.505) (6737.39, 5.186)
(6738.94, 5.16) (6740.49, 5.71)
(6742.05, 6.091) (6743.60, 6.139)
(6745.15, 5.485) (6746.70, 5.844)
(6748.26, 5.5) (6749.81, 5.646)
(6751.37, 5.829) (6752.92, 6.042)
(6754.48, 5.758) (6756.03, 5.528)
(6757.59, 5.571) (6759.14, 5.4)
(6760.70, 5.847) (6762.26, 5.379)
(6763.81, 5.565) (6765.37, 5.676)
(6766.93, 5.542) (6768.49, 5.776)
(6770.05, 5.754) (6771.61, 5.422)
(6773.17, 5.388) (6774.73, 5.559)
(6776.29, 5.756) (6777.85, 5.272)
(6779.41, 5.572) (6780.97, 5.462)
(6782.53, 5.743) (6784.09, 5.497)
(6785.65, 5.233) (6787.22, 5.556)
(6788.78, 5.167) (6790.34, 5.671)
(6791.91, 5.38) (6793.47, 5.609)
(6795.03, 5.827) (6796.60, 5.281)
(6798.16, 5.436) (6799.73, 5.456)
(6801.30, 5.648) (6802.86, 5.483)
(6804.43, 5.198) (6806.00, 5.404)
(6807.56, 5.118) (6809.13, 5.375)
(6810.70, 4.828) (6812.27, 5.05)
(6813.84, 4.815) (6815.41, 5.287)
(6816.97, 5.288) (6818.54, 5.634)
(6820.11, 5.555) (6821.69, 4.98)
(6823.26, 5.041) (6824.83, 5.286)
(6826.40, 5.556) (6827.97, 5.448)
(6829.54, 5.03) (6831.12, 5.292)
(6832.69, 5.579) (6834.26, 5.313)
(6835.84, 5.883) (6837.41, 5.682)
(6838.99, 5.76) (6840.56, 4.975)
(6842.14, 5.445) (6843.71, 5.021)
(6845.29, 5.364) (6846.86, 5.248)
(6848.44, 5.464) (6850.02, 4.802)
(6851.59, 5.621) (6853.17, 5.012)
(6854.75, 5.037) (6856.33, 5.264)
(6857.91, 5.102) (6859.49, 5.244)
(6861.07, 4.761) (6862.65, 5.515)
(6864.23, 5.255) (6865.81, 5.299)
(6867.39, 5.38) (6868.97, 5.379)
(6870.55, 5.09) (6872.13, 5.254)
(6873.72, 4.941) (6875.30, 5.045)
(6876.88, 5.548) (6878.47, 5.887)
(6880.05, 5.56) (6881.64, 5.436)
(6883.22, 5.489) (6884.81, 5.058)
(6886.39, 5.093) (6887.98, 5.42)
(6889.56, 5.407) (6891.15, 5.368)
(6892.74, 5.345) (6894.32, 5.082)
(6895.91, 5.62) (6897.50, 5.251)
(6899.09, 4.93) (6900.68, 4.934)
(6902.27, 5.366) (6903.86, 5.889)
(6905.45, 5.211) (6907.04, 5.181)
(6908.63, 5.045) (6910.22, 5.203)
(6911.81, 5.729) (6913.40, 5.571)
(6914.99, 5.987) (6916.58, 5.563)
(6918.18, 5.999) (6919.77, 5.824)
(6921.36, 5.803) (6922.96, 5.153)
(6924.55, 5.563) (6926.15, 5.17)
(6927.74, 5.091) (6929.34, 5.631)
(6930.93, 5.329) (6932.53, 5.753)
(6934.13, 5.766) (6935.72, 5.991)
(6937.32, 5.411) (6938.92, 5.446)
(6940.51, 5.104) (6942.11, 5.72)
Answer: 1.6 Angstrom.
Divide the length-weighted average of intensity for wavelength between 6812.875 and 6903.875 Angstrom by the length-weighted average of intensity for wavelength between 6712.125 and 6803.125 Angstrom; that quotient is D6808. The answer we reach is 0.96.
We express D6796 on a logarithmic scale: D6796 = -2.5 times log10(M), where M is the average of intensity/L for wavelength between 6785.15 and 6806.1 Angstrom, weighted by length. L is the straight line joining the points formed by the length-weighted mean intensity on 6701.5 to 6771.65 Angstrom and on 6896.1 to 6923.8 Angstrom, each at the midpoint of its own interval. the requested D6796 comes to 0.014 mag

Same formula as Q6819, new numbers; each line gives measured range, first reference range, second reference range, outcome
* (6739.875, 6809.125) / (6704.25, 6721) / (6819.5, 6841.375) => -2.2 Angstrom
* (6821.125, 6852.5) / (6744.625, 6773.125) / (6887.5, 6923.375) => 1.1 Angstrom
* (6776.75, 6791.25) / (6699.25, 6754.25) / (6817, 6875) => -0.1 Angstrom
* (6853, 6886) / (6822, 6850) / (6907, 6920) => 1.1 Angstrom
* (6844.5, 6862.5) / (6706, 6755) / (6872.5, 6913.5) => 0.6 Angstrom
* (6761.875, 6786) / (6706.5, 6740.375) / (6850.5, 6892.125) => -0.7 Angstrom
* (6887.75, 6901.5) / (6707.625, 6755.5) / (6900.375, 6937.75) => 0.7 Angstrom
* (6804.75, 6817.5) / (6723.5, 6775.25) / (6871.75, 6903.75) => 0.8 Angstrom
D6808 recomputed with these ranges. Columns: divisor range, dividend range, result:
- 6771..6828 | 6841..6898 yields 0.98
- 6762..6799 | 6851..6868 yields 0.94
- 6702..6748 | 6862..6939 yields 0.98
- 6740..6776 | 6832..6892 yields 0.94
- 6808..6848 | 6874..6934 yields 1.02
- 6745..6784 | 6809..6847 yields 0.95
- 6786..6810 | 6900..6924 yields 1.01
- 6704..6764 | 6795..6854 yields 0.96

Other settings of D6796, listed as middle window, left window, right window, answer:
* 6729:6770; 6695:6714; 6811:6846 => -0.040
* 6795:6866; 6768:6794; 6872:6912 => 0.026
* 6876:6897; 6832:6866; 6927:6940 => 0.001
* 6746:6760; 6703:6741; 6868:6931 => -0.046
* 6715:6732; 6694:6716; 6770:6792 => 0.001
